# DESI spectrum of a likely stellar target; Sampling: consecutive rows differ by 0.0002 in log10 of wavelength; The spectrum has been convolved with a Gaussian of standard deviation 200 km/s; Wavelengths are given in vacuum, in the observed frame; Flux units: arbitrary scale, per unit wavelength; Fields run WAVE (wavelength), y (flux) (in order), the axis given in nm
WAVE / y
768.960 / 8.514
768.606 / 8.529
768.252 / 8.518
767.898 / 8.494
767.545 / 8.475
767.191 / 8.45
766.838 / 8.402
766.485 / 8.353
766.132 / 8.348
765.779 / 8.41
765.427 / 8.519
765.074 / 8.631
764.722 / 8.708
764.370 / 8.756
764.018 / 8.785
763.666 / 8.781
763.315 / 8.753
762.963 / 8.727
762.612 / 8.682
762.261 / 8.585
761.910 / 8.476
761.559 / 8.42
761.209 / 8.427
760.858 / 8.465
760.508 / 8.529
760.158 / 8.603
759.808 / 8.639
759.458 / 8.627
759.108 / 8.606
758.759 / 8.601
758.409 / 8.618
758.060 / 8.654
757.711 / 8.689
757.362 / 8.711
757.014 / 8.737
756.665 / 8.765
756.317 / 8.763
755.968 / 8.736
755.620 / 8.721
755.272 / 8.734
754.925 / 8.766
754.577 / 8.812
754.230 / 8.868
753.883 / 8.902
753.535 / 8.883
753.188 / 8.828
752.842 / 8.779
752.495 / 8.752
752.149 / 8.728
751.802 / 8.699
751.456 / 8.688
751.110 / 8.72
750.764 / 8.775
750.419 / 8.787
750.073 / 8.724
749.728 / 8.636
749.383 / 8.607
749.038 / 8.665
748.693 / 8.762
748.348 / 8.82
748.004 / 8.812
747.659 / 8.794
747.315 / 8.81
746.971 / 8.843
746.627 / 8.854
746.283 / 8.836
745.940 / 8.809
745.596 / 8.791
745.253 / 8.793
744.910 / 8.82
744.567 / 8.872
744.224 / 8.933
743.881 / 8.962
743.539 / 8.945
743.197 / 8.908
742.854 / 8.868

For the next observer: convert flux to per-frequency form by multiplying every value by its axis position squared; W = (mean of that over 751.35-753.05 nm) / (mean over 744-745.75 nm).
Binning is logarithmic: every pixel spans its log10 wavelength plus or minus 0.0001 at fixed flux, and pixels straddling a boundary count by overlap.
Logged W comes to 1.01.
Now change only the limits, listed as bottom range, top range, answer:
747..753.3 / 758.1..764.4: 1.01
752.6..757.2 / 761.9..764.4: 1.01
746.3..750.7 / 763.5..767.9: 1.02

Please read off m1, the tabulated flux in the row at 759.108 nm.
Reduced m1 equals 8.606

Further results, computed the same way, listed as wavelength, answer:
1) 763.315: 8.753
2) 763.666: 8.781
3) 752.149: 8.728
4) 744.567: 8.872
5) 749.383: 8.607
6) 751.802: 8.699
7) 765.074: 8.631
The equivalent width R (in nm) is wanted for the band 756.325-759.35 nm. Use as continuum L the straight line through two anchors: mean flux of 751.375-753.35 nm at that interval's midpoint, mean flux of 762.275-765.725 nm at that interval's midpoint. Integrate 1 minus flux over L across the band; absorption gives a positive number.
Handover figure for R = 0.02 nm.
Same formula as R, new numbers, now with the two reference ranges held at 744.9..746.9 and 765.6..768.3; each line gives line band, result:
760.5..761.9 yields 0.013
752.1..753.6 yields -0.018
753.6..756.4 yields -0.046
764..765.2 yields -0.035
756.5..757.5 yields -0.015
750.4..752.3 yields -0.002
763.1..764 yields -0.029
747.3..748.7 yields -0.004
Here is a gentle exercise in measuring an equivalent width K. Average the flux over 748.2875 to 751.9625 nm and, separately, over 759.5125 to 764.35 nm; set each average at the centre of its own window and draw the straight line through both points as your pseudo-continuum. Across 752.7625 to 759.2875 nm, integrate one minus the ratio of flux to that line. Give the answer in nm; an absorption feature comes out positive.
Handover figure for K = -0.06 nm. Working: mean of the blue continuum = 8.71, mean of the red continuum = 8.61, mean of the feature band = 8.75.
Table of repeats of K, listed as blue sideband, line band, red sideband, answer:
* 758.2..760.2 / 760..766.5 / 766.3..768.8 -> -0.03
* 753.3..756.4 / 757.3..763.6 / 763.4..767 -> 0.05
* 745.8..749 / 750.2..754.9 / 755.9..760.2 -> -0.02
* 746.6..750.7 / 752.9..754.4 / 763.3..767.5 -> -0.03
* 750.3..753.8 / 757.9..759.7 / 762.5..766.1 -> 0.02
